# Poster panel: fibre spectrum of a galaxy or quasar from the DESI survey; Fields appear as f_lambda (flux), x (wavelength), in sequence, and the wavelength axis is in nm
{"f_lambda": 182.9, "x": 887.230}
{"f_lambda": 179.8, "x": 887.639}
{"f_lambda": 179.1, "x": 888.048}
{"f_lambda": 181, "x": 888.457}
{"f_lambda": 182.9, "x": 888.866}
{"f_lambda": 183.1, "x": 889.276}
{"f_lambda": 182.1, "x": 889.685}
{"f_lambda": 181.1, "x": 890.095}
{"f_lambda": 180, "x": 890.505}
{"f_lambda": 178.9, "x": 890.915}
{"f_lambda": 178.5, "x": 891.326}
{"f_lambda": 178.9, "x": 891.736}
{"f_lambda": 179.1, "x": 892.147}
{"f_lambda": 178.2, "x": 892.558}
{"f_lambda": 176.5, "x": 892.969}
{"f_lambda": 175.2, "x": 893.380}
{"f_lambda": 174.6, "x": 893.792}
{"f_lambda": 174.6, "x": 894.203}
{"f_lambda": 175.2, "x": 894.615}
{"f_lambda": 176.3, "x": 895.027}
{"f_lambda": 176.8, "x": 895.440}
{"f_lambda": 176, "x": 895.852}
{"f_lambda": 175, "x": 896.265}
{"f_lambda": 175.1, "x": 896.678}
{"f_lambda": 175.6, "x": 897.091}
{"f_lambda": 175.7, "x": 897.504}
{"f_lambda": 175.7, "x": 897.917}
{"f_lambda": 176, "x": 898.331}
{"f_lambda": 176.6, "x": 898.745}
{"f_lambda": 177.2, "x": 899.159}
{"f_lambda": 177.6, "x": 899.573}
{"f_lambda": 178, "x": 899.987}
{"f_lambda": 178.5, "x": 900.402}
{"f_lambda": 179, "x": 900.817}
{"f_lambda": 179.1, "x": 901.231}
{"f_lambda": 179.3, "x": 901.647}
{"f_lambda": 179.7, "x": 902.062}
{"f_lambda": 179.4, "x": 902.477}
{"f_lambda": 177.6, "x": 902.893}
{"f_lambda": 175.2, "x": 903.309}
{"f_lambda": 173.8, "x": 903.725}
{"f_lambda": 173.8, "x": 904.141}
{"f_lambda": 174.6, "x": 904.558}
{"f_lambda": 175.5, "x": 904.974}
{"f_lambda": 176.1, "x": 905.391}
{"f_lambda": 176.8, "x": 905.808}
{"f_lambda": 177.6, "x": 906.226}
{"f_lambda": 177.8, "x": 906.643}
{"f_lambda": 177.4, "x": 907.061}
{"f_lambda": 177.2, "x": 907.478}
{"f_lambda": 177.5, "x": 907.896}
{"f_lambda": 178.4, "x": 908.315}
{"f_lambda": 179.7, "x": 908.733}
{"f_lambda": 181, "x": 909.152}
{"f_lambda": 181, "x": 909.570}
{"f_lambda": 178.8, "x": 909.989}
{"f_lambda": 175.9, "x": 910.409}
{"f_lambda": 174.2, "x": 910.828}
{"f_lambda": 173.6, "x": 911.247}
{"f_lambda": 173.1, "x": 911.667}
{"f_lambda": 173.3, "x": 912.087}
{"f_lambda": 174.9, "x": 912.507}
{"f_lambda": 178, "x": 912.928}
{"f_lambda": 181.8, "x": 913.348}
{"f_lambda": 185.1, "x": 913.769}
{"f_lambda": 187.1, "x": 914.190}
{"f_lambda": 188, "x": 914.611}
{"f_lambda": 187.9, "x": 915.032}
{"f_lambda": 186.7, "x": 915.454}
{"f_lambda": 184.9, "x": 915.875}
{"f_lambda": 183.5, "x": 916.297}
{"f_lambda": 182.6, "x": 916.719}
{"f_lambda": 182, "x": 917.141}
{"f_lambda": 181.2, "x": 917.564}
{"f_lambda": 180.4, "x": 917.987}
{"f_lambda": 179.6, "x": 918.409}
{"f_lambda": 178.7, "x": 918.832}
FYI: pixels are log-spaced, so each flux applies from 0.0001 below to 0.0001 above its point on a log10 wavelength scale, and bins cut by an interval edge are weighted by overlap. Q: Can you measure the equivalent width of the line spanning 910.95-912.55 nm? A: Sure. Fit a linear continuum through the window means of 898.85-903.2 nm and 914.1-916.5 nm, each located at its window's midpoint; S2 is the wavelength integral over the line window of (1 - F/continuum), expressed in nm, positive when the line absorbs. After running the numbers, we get 0.093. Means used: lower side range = 178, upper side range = 186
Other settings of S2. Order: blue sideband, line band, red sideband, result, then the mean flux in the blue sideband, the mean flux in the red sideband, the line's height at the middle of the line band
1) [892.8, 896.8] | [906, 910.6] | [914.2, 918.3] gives 0.066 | 176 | 184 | 181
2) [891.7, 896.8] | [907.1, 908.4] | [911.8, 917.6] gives 0.020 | 176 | 183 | 180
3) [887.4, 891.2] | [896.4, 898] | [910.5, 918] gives 0.048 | 181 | 181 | 181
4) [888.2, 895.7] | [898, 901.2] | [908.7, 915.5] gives 0.026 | 178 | 180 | 179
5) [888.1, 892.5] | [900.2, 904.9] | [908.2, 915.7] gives 0.077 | 180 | 180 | 180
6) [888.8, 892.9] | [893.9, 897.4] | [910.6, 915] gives 0.084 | 180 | 179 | 180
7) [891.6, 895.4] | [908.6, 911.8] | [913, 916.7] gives 0.107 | 176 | 185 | 183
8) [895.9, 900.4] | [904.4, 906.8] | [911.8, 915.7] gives 0.038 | 176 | 182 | 179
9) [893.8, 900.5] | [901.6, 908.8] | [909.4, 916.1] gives 0.053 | 176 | 180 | 178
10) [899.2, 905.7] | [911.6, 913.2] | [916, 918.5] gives 0.044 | 177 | 182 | 180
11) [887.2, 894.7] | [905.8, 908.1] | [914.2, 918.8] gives 0.057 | 179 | 184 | 182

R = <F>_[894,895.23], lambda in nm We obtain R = 175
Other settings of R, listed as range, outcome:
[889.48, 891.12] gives 181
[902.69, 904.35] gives 175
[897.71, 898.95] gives 176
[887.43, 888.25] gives 179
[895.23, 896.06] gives 176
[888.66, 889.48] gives 183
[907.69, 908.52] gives 178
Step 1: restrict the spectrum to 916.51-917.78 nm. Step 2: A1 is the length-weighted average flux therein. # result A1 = 182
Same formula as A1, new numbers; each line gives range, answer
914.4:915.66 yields 188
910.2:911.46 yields 175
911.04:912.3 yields 173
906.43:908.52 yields 178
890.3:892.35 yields 179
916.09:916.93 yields 183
